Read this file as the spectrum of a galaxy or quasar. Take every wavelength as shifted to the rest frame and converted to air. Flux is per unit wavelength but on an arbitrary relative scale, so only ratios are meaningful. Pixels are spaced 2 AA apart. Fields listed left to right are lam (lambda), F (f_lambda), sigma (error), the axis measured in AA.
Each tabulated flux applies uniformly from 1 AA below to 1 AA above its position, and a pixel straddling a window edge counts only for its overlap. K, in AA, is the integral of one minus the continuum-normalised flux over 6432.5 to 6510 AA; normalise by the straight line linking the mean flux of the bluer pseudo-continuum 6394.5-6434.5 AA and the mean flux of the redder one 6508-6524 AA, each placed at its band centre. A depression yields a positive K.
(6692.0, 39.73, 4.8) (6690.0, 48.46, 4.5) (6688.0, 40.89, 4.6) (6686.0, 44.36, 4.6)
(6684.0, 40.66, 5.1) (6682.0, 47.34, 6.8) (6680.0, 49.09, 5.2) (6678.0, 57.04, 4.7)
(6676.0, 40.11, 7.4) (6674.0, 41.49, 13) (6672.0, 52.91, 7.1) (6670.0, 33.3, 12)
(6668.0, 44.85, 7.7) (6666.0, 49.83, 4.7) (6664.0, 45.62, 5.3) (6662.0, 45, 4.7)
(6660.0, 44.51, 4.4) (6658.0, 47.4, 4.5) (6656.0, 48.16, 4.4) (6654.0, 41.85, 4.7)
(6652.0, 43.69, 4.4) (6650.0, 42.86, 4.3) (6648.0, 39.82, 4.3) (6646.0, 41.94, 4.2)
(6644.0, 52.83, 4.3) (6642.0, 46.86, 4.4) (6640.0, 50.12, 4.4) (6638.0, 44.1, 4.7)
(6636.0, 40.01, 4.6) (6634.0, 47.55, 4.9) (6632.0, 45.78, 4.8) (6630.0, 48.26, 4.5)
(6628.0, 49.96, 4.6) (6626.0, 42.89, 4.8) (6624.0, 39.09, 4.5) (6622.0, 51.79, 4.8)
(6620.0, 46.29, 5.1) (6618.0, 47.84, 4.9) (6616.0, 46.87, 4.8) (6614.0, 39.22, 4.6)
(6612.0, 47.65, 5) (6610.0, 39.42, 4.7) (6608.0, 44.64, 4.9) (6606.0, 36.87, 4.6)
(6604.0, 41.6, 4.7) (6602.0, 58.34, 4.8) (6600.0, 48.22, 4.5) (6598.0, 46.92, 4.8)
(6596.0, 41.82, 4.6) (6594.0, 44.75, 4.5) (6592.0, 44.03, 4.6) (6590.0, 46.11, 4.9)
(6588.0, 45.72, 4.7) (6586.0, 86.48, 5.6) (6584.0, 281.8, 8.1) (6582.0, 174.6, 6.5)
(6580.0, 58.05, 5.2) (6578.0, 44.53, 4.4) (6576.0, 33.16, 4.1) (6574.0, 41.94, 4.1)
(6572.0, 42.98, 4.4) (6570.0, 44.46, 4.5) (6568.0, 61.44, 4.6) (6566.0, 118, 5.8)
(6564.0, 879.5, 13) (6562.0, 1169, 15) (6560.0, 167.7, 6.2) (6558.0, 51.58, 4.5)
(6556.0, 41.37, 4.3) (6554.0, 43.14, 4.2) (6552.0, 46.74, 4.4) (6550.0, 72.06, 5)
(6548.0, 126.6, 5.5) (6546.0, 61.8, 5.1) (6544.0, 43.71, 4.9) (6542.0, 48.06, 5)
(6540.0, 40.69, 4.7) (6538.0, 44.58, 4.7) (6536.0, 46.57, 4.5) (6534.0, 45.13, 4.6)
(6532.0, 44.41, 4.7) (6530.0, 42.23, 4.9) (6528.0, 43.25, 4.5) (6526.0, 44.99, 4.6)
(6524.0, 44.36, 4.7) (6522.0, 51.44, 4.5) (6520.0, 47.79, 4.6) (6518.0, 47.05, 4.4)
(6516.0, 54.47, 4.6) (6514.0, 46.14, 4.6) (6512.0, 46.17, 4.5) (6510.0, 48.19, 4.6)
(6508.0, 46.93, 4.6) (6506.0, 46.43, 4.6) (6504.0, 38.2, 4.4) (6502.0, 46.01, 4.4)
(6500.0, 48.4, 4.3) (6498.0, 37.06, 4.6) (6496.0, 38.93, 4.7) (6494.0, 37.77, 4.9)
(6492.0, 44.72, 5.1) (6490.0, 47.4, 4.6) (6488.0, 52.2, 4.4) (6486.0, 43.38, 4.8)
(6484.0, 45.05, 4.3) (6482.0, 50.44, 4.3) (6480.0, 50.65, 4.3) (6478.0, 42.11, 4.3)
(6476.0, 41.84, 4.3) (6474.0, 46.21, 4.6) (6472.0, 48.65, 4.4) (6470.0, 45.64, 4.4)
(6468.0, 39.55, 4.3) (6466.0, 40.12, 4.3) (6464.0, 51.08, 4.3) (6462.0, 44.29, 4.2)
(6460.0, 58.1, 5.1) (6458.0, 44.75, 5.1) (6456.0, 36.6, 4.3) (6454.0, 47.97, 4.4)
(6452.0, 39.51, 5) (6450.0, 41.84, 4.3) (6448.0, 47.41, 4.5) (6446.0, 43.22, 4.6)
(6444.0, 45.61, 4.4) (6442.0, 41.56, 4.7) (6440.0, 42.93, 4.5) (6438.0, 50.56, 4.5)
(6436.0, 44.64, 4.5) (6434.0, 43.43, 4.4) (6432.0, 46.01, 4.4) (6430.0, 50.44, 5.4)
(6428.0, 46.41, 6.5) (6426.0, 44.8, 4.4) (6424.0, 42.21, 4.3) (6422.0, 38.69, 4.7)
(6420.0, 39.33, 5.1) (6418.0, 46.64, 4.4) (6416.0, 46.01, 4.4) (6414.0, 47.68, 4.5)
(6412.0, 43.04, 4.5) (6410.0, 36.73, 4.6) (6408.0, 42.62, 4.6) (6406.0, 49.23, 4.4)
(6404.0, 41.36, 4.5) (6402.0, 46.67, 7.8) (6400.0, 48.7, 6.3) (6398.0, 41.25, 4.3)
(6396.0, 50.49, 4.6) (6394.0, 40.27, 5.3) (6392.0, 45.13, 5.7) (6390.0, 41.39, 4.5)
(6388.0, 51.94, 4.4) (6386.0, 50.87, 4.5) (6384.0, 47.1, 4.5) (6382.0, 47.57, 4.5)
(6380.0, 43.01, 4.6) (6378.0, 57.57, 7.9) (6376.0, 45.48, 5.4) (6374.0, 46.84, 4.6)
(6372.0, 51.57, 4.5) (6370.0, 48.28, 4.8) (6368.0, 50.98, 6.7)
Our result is 3.1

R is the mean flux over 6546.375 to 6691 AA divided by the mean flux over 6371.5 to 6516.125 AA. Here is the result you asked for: 1.82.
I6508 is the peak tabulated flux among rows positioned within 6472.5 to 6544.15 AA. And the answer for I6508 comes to 54.47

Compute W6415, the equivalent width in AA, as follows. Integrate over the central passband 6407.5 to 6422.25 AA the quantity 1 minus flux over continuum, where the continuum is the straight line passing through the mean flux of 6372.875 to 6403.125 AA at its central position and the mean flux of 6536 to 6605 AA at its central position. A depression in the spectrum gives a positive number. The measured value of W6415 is 3.9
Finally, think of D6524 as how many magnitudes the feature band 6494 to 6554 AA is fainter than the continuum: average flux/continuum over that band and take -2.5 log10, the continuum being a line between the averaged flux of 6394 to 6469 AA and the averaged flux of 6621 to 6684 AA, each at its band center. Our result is -0.10 mag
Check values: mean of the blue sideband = 44.6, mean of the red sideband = 45.6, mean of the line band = 49.3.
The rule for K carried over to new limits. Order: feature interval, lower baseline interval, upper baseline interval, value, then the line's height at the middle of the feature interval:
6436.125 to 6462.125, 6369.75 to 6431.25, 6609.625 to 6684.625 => 0.4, 45.7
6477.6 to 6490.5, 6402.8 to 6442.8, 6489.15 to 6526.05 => -0.7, 45.1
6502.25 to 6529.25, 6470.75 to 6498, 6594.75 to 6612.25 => -0.9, 45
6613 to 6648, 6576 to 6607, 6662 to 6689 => 8.0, 59.6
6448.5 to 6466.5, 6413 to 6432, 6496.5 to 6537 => 0.0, 45.1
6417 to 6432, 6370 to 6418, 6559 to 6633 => 3.3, 56.6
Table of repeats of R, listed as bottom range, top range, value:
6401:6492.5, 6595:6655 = 1.00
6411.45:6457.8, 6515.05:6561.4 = 1.50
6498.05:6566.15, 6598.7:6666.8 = 0.41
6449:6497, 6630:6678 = 1.00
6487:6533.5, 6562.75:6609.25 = 2.38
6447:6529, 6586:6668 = 1.01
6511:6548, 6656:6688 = 0.93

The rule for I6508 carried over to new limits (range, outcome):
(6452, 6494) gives 58.1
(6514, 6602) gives 1169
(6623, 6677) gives 52.91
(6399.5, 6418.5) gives 49.23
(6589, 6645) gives 58.34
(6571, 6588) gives 281.8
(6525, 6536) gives 46.57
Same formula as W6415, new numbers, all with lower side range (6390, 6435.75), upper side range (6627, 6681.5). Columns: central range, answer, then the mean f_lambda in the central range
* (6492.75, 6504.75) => 1.0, 41.2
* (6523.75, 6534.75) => 0.2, 44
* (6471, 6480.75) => -0.2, 45.8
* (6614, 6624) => -0.2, 46.4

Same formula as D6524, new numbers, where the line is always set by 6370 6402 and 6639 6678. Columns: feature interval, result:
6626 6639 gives -0.01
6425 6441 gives 0.02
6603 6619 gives 0.06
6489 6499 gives 0.13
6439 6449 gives 0.06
